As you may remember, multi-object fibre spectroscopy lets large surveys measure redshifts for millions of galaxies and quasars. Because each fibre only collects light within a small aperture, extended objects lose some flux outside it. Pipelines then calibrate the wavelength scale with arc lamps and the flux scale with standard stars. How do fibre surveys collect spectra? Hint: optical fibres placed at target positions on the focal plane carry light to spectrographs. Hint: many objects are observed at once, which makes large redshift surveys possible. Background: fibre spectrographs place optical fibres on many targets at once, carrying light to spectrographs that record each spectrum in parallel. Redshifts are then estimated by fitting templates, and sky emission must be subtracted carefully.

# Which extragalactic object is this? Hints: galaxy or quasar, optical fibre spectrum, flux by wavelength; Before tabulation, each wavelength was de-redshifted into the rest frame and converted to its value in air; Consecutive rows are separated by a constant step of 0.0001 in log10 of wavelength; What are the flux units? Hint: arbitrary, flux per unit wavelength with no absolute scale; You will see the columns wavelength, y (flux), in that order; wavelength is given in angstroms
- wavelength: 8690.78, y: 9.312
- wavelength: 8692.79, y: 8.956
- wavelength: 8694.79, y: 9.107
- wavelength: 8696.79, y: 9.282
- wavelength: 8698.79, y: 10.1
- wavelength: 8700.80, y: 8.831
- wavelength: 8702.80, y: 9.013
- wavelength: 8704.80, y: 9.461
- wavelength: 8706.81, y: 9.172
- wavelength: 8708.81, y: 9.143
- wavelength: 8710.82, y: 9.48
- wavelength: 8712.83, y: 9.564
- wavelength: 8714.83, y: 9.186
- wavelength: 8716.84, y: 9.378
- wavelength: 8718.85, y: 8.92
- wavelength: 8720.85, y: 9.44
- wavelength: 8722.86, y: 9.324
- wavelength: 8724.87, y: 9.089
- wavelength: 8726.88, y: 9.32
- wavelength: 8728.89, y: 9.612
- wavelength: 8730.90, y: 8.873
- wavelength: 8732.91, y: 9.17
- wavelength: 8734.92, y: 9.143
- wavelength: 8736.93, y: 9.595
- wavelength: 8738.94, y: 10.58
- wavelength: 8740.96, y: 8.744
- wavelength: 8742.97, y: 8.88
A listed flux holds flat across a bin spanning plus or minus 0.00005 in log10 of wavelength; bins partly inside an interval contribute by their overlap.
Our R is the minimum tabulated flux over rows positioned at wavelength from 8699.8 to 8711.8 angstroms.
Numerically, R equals 8.831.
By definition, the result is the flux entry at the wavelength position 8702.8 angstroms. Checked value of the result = 9.013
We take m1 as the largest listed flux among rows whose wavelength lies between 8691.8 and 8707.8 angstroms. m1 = 10.1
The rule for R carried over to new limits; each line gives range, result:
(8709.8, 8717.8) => 9.186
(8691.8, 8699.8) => 8.956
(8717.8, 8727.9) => 8.92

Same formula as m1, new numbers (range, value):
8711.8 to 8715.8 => 9.564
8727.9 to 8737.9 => 9.612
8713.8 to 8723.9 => 9.44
